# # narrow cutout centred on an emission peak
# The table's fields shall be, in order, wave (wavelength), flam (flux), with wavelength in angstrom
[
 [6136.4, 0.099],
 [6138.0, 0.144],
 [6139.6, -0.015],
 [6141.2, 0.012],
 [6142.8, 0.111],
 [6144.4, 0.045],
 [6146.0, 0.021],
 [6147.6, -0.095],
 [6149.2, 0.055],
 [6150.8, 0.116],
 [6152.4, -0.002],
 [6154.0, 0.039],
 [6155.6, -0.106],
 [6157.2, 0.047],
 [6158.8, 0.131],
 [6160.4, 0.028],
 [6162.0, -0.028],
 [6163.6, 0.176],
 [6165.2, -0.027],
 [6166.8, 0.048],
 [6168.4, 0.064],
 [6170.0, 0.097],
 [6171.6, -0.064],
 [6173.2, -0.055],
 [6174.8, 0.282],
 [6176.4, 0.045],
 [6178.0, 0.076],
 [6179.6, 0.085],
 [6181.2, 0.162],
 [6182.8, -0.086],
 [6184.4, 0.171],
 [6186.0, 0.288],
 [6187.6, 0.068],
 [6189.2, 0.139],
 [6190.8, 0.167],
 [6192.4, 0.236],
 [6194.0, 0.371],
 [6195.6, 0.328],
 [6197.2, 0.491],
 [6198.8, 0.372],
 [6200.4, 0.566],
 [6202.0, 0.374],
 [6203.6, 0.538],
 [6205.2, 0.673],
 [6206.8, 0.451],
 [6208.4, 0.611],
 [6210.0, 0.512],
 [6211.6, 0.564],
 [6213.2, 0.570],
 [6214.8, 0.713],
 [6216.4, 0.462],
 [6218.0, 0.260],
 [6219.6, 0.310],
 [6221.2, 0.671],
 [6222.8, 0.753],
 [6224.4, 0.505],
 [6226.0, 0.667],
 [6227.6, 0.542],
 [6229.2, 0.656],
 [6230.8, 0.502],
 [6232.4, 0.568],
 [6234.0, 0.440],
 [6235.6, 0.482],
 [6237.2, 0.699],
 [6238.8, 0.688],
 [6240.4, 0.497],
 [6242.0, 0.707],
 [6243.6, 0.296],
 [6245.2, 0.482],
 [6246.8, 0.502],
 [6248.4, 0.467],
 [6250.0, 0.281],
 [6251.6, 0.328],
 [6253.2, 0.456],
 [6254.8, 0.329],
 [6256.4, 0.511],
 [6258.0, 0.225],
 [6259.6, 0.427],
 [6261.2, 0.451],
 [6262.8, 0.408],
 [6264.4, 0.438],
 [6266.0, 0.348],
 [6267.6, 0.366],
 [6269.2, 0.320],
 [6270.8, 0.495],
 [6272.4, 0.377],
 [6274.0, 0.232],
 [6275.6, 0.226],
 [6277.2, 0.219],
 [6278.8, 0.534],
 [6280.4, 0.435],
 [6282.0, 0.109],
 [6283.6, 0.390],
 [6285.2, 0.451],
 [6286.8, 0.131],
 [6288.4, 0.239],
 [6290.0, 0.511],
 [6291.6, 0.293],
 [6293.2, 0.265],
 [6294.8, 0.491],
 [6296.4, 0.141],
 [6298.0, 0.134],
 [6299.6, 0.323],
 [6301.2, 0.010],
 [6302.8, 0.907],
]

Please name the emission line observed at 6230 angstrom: C IV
